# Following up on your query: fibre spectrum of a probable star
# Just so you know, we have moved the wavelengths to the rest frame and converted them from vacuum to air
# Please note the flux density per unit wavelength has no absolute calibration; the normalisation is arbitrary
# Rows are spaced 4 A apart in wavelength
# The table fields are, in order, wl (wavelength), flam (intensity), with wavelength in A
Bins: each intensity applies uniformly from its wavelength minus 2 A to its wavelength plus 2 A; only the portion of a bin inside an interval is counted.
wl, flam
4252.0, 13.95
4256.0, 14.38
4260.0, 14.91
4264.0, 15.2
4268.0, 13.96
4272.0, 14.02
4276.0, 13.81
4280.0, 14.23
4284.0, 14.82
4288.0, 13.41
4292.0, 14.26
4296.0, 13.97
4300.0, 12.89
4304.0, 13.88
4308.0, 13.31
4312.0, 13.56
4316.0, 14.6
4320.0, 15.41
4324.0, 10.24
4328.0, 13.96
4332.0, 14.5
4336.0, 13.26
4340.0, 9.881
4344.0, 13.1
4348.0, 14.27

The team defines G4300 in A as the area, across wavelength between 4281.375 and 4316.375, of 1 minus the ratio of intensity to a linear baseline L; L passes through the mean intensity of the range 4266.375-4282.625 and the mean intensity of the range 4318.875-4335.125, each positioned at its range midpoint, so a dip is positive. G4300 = -0.2 A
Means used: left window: 14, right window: 13.4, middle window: 13.8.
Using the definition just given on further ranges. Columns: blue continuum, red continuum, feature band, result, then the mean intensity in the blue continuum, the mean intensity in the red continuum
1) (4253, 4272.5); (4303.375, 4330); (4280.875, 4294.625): -0.1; 14.5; 13.5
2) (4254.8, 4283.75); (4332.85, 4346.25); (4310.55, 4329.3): -0.9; 14.4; 12.3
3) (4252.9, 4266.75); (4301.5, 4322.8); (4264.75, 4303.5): 1.1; 14.7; 14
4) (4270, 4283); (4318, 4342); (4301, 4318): -0.6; 14.1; 12.9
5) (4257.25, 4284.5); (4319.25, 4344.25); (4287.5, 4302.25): 0.1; 14.4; 12.8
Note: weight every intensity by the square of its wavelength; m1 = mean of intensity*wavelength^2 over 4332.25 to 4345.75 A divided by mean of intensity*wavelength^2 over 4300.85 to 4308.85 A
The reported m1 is 0.9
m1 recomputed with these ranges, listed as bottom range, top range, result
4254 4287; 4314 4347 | 0.94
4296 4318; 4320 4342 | 0.93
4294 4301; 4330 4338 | 1.05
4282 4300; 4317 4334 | 0.99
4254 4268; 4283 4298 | 0.97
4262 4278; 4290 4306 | 0.98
